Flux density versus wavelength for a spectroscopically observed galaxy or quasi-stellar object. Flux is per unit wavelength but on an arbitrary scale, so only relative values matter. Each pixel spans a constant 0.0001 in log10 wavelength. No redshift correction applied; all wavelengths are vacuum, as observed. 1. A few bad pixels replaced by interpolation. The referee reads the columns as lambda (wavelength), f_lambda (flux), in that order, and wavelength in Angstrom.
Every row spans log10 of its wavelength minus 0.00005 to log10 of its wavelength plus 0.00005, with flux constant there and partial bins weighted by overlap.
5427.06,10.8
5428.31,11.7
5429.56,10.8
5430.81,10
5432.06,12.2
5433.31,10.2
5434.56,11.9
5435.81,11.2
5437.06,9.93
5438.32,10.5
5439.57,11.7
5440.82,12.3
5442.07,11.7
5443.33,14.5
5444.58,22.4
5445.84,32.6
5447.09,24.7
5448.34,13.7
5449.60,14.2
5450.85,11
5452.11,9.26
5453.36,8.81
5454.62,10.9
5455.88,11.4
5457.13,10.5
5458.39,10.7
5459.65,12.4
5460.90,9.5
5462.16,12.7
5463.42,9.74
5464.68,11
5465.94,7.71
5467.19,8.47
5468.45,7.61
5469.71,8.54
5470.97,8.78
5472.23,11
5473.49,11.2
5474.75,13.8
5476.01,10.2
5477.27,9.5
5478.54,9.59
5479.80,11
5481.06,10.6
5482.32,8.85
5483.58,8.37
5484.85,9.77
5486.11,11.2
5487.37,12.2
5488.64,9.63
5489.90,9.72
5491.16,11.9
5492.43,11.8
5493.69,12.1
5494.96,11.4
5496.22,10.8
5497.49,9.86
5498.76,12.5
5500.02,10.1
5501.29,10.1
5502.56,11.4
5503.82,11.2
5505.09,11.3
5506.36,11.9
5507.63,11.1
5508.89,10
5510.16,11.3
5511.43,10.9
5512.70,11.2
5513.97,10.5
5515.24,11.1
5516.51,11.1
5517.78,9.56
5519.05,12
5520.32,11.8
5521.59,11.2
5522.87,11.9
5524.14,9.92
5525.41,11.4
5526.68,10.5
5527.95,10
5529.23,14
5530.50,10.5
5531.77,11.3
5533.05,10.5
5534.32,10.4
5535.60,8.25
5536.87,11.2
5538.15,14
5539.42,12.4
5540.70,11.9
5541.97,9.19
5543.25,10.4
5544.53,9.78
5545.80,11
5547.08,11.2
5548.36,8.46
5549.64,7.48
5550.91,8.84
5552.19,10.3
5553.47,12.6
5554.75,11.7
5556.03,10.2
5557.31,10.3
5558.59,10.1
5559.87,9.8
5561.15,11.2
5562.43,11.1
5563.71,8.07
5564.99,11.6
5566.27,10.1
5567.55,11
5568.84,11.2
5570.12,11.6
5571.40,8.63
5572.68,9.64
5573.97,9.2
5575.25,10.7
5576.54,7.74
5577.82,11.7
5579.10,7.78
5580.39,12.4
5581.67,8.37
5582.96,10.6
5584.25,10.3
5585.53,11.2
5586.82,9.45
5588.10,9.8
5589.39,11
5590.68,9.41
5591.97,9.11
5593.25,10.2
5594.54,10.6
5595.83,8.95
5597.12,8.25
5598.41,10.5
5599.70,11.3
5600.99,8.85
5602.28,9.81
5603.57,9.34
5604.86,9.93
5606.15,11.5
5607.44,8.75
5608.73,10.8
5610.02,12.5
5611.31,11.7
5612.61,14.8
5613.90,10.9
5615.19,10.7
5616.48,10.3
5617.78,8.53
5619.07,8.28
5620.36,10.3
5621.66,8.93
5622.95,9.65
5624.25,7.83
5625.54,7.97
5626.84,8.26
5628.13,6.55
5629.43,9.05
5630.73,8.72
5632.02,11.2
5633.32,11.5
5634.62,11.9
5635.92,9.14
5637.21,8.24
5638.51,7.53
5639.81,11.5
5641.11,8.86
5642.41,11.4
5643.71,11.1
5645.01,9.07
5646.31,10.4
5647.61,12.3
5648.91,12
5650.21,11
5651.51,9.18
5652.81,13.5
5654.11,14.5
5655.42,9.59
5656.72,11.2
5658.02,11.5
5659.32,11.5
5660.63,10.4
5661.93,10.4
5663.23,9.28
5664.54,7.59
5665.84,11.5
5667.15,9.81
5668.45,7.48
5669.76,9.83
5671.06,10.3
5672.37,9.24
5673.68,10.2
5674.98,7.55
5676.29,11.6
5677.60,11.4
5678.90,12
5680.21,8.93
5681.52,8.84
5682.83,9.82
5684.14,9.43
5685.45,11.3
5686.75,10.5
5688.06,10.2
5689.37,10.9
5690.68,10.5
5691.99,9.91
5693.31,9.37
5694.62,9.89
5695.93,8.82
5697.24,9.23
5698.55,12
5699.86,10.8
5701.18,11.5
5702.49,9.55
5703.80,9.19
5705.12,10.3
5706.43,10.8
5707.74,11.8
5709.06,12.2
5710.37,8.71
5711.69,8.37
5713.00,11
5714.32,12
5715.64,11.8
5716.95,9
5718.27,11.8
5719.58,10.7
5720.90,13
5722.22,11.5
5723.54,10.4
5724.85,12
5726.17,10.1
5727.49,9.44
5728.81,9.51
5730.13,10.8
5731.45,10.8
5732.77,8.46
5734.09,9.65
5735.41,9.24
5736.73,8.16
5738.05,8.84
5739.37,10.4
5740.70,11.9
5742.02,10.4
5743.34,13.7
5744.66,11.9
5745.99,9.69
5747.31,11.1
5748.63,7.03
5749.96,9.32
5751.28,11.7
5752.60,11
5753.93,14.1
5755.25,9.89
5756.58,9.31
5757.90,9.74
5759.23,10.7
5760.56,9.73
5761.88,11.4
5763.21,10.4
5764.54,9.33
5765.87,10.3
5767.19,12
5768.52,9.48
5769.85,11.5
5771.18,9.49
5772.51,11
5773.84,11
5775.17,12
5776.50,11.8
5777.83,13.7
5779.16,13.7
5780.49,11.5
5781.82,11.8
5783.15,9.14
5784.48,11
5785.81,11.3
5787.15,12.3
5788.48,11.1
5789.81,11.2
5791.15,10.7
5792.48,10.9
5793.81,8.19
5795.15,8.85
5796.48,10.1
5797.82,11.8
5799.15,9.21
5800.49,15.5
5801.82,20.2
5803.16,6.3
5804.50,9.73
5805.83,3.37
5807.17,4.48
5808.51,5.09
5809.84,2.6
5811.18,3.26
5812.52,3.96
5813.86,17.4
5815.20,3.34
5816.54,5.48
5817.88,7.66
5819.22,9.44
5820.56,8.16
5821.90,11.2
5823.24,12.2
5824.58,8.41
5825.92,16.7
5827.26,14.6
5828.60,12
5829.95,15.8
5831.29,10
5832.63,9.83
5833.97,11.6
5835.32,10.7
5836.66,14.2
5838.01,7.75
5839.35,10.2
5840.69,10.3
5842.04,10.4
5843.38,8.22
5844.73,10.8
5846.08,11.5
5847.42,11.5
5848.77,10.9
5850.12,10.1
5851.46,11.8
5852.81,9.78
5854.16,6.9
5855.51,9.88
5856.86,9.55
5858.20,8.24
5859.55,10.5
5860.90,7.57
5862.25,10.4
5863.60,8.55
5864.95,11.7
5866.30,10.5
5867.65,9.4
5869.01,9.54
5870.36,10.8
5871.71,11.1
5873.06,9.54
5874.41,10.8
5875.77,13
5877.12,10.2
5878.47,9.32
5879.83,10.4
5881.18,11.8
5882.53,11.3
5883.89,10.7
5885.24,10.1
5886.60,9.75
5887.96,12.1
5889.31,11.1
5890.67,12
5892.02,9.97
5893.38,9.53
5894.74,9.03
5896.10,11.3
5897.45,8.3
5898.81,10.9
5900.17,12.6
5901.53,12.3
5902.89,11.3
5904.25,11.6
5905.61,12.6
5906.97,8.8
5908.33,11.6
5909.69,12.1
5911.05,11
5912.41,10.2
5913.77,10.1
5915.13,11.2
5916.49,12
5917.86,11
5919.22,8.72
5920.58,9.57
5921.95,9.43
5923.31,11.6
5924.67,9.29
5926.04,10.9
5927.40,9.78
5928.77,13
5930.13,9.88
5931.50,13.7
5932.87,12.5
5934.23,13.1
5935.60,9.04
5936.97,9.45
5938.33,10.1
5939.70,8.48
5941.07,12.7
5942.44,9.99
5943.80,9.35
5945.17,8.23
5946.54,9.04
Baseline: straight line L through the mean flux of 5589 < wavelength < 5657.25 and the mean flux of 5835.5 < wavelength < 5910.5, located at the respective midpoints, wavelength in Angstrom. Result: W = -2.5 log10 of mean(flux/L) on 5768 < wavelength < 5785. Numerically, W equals -0.10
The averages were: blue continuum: 10.2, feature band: 11.3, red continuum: 10.5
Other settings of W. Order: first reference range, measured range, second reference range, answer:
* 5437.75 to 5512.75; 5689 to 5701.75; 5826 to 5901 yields 0.08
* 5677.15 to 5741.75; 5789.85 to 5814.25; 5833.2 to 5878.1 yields 0.15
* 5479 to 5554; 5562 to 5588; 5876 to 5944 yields 0.07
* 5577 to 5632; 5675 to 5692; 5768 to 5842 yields -0.03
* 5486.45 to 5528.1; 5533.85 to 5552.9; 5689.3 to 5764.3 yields 0.06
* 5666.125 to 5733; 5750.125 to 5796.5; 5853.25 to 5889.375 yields -0.07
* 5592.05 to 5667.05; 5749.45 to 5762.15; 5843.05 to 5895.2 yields -0.05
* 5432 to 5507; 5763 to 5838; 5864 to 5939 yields 0.07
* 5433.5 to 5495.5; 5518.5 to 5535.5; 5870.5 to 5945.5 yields 0.05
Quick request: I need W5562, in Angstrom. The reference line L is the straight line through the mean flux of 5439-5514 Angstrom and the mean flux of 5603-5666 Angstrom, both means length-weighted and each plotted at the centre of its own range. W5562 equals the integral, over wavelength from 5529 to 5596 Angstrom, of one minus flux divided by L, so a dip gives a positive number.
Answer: 3.2 Angstrom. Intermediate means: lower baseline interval 11.6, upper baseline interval 10.2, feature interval 10.3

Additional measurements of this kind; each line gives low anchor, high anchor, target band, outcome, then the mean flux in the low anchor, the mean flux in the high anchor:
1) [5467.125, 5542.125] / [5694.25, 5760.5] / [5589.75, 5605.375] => 1.4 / 10.8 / 10.5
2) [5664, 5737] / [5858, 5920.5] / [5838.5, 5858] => 0.8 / 10.2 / 10.6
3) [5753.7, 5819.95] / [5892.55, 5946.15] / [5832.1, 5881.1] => 0.4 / 9.92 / 10.7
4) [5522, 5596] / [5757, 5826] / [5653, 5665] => -0.7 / 10.4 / 9.95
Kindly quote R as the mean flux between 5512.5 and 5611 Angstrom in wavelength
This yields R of 10.4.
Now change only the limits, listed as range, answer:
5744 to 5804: 11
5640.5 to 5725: 10.5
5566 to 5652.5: 10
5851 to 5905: 10.4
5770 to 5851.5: 10.3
